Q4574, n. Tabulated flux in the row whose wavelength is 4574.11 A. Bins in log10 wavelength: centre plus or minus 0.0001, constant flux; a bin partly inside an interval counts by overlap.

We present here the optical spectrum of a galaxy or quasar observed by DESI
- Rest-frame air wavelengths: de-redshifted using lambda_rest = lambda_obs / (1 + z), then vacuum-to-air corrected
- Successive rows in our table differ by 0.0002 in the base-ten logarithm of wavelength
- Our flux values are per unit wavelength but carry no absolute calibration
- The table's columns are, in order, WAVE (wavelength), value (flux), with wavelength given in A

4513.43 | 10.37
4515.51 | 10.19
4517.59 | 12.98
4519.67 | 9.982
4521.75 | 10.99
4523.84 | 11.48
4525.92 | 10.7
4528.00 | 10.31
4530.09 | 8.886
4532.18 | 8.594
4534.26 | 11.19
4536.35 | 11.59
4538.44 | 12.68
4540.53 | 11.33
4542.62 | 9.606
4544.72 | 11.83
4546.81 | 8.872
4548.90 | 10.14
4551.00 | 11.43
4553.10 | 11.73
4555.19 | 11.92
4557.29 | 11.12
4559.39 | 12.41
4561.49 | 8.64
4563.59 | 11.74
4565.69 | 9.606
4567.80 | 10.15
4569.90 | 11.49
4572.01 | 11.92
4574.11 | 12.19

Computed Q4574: 12.19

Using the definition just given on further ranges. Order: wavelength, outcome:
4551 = 11.43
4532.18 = 8.594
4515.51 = 10.19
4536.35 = 11.59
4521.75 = 10.99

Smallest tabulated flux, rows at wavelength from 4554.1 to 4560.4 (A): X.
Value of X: 11.12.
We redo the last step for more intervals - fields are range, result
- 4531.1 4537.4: 8.594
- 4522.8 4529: 10.31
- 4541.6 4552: 8.872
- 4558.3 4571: 8.64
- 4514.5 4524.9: 9.982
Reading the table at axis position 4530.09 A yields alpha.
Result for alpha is 8.886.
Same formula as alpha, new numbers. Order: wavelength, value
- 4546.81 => 8.872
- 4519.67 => 9.982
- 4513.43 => 10.37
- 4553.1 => 11.73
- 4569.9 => 11.49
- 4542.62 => 9.606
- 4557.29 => 11.12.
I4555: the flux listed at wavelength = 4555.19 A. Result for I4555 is 11.92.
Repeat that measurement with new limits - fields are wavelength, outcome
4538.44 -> 12.68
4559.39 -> 12.41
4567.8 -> 10.15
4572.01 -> 11.92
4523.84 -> 11.48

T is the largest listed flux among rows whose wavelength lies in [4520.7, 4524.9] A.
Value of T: 11.48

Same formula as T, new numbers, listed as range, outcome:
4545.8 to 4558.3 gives 11.92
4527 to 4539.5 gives 12.68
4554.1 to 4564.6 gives 12.41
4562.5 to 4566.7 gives 11.74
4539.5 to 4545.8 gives 11.83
